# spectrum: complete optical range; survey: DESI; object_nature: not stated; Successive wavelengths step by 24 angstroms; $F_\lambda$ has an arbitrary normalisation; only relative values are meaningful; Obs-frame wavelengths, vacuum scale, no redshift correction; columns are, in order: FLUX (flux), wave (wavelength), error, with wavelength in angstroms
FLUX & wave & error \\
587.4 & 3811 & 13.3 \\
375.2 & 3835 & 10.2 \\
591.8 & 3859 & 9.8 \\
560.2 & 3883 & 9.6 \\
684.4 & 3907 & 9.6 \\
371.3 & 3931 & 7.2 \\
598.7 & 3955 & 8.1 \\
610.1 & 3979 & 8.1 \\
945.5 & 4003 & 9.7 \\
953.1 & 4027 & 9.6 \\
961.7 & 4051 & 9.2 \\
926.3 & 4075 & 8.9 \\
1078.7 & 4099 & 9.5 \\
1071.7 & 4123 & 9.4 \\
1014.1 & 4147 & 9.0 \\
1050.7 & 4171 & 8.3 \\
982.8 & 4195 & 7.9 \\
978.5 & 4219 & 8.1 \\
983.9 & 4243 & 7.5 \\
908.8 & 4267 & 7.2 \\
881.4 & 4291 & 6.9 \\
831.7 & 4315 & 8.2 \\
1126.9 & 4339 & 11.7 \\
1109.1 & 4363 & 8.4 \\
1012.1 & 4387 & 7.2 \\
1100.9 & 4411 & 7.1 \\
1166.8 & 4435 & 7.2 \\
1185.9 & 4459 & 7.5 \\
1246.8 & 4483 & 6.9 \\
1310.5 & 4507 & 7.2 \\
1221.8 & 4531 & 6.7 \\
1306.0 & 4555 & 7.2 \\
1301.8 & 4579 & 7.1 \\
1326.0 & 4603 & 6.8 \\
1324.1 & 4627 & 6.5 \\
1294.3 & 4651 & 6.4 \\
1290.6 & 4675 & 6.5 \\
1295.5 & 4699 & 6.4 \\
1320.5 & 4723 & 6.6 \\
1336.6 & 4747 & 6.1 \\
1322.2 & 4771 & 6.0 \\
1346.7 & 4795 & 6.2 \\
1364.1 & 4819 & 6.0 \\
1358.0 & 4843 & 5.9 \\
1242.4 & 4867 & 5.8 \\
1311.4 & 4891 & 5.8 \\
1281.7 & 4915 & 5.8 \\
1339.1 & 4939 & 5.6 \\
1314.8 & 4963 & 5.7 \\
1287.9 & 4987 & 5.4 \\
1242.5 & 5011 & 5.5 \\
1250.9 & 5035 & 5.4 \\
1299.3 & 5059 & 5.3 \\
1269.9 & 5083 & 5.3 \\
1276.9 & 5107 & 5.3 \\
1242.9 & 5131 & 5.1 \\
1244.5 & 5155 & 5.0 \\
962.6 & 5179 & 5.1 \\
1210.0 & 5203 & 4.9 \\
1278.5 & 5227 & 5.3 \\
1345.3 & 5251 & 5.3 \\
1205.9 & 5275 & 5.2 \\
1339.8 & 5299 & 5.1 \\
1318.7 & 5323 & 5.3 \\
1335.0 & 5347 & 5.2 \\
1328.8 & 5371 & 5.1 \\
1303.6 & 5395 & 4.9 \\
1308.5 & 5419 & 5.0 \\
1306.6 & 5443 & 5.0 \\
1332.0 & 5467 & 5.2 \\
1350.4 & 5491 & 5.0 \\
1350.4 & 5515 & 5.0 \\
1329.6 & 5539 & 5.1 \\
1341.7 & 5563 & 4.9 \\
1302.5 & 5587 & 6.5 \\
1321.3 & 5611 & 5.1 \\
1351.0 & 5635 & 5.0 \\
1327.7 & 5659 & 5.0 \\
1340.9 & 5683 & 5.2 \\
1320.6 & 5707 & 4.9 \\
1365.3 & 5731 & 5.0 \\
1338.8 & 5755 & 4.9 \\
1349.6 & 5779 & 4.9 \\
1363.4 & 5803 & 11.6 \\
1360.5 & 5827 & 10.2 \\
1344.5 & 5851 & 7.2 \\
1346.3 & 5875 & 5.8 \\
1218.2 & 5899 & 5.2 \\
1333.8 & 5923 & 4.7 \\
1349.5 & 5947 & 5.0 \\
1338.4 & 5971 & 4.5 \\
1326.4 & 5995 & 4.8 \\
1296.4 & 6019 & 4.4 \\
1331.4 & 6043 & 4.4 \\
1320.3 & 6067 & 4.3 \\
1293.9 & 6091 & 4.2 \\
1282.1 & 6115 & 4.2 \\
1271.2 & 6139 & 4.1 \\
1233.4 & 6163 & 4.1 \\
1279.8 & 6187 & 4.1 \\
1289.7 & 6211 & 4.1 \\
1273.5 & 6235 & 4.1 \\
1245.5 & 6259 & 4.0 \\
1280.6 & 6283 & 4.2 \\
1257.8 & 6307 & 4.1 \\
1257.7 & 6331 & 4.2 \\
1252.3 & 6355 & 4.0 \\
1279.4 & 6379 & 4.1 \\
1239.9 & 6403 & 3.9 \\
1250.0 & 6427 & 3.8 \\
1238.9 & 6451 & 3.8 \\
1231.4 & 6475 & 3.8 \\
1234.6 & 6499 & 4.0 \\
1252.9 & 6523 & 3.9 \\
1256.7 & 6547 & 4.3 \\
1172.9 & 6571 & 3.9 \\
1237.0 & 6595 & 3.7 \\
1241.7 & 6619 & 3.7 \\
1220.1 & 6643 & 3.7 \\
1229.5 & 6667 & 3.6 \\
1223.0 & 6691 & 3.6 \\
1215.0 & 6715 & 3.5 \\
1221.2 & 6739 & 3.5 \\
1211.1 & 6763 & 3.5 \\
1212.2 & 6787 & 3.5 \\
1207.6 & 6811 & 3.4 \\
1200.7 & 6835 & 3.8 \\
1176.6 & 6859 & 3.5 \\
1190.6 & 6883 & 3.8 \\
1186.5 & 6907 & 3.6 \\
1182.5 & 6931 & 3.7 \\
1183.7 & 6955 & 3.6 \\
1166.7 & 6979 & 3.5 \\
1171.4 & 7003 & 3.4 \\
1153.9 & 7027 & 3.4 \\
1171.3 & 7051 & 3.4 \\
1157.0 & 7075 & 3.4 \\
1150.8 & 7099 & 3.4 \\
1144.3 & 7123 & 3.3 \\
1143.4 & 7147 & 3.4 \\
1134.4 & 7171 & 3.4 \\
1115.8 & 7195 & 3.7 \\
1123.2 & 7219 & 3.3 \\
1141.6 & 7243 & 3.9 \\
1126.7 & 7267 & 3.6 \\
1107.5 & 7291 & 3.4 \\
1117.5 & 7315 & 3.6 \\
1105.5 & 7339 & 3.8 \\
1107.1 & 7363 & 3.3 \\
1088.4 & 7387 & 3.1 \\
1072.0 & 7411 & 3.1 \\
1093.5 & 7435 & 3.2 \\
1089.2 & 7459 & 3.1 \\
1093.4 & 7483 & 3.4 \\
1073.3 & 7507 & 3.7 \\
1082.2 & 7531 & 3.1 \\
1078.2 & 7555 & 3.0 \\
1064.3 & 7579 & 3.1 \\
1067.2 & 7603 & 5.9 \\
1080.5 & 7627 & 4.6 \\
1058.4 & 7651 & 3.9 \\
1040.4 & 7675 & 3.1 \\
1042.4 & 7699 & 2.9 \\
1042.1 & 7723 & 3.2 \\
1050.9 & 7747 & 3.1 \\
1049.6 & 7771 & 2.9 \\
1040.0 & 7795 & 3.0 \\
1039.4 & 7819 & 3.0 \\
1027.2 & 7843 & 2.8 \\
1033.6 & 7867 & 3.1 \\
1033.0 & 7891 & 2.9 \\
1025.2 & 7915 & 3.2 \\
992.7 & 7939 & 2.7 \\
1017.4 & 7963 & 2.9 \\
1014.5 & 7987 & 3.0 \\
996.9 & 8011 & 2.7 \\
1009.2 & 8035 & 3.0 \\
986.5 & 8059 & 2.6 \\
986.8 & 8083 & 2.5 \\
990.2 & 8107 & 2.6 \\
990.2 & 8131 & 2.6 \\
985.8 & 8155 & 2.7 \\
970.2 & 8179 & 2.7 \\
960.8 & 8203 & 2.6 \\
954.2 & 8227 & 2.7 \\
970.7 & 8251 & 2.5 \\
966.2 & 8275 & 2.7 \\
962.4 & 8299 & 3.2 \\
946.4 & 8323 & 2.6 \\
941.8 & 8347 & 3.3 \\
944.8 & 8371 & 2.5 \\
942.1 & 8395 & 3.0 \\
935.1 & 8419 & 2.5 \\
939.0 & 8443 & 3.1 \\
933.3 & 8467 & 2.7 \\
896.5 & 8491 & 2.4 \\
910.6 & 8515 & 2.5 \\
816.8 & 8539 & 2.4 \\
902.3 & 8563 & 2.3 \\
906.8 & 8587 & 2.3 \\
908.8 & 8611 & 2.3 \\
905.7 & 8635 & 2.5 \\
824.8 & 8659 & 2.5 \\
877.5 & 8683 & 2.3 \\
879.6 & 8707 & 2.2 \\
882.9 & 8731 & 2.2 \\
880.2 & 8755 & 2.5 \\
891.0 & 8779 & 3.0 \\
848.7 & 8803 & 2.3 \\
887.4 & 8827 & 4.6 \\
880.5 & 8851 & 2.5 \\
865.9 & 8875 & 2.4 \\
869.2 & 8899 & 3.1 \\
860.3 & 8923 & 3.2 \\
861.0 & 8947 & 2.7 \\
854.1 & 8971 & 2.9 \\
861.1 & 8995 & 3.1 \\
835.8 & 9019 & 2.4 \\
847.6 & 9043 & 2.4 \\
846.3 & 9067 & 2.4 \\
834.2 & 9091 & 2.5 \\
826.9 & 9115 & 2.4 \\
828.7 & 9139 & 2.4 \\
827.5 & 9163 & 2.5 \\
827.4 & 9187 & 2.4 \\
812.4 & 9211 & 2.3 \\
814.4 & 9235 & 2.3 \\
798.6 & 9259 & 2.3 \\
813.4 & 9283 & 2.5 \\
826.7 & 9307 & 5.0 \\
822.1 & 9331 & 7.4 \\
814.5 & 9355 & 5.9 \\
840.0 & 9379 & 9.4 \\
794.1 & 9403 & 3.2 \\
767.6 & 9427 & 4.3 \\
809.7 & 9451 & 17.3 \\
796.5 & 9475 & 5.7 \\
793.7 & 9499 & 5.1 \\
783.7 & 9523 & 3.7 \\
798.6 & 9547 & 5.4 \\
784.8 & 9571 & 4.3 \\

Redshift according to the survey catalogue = 0.000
